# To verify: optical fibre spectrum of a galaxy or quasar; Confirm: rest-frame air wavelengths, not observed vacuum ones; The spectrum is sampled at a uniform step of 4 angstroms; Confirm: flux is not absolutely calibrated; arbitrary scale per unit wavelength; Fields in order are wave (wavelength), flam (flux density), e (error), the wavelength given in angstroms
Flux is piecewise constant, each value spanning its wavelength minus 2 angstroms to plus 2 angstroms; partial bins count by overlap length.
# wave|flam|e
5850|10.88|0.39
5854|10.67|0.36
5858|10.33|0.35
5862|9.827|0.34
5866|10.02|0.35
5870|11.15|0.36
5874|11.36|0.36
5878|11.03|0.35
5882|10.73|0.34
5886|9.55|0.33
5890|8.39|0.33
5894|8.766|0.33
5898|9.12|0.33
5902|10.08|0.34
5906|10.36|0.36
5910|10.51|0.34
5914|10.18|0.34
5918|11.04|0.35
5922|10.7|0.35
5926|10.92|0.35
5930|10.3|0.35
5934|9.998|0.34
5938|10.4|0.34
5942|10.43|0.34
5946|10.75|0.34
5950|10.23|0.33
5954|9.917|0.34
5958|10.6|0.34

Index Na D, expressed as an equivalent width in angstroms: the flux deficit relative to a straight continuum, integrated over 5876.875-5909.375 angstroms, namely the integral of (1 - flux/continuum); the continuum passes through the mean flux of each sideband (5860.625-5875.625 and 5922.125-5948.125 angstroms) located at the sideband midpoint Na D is 2.48 angstroms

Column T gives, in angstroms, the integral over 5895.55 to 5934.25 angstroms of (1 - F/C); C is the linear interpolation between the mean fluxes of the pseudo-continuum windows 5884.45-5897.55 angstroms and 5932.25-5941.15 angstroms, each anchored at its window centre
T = -2.9 angstroms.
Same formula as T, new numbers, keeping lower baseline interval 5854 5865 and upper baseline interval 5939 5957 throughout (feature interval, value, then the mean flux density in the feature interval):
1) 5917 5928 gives -0.61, 10.9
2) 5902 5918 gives -0.19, 10.4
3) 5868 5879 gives -1.06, 11.2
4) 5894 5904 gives 0.80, 9.43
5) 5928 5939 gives 0.11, 10.2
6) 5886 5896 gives 1.43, 8.77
